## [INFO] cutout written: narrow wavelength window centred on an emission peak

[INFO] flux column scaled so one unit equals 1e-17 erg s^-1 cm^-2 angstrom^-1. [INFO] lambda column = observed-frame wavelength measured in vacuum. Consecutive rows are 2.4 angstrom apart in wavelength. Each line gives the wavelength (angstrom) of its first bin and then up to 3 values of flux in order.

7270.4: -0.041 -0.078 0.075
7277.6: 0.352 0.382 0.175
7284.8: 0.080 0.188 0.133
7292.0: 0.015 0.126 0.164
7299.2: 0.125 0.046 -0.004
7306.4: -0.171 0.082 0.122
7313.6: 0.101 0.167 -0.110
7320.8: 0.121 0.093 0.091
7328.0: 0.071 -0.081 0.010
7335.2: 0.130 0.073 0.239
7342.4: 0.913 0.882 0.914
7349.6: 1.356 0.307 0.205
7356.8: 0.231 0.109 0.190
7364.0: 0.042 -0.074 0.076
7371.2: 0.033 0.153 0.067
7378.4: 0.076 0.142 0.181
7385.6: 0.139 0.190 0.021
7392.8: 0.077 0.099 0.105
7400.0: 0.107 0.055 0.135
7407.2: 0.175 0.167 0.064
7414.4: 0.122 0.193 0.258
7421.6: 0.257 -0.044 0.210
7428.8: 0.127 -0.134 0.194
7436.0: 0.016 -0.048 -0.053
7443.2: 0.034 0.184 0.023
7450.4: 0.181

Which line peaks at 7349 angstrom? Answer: [O II] 3727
